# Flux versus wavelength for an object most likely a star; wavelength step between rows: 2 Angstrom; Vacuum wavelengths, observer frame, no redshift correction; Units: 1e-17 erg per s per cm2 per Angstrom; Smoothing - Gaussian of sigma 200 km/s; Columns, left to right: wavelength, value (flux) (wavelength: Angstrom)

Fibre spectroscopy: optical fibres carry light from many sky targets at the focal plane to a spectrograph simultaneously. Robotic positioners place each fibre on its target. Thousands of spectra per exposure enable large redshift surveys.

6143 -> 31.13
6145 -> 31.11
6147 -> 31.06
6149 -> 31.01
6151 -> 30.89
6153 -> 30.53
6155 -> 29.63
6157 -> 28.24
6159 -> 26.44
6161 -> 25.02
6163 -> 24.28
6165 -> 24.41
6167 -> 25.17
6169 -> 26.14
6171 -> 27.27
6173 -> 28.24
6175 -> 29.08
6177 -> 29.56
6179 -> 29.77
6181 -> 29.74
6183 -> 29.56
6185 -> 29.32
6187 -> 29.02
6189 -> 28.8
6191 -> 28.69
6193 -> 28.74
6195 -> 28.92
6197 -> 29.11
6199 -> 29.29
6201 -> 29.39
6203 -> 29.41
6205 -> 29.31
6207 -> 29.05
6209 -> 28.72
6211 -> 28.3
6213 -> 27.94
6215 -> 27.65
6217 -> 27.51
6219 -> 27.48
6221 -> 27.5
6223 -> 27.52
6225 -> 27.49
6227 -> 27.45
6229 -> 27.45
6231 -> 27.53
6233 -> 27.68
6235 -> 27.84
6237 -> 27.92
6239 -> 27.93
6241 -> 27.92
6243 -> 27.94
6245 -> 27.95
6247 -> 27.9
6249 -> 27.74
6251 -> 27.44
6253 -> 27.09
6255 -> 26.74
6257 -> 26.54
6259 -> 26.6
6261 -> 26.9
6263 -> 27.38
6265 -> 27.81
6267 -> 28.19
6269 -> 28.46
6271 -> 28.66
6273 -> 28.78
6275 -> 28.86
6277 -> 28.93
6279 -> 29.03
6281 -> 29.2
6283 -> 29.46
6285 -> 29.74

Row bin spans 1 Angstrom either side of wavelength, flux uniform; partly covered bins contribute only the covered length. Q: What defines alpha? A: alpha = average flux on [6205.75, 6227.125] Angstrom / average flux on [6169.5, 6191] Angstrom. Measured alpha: 0.96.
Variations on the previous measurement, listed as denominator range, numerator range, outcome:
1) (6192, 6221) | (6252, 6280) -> 0.97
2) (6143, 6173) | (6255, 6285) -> 1.01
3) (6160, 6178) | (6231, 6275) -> 1.04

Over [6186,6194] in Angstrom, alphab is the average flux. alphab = 28.8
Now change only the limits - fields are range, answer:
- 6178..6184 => 29.7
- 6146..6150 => 31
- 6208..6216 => 28.2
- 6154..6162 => 27.3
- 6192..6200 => 29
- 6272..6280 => 28.9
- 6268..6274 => 28.6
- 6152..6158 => 29.5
